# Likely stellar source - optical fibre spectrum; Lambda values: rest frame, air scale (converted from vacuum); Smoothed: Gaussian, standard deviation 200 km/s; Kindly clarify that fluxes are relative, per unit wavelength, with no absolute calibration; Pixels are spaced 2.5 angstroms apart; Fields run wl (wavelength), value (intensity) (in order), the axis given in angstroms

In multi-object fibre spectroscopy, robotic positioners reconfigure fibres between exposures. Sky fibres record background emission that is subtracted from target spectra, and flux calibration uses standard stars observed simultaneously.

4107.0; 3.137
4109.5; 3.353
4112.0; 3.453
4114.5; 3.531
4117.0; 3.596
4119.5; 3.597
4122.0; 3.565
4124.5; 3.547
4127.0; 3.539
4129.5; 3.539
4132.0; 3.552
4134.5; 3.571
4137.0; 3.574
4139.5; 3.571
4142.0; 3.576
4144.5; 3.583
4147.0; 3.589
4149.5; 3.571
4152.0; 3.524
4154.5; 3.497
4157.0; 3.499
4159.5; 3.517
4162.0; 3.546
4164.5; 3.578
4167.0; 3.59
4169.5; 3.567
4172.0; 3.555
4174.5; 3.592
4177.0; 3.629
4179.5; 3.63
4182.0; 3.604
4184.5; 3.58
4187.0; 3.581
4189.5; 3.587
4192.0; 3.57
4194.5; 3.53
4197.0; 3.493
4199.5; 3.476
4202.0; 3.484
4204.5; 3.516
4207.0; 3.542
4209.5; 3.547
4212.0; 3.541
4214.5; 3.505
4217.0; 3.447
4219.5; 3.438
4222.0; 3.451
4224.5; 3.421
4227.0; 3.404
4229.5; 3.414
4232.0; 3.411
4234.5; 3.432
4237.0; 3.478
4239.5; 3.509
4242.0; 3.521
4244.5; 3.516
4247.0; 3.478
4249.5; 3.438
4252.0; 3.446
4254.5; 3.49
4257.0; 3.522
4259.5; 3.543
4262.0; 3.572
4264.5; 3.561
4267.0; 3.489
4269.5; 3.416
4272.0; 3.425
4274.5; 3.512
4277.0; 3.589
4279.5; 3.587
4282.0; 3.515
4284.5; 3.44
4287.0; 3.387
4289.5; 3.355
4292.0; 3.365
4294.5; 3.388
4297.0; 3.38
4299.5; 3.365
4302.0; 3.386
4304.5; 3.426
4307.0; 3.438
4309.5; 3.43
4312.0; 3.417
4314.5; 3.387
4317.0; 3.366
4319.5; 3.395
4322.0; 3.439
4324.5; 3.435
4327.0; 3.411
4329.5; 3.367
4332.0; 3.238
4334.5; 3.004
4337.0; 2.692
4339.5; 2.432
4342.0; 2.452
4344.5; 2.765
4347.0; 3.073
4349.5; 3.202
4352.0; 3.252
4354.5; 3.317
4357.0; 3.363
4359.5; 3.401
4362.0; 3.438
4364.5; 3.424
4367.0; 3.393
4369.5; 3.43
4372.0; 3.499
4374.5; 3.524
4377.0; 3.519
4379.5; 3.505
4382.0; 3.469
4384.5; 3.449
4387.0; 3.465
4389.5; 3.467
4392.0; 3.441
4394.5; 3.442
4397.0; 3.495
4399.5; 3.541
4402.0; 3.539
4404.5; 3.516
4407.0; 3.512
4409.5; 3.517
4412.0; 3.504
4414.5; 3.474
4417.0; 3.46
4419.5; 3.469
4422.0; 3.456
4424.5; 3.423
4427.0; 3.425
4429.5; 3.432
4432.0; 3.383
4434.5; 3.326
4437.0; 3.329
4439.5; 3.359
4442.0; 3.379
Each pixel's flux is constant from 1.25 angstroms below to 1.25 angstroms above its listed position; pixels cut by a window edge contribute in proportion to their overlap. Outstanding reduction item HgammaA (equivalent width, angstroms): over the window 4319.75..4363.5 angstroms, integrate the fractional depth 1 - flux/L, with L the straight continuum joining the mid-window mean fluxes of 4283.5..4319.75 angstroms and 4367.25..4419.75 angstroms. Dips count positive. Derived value 3.73 angstroms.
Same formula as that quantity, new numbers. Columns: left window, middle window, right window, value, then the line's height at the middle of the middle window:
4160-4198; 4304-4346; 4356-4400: 3.8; 3.49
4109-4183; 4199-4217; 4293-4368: -0.3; 3.45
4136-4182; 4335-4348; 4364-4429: 3.0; 3.5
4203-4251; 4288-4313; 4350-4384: 0.4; 3.45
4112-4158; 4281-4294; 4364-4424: 0.4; 3.51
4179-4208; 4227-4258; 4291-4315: 0.1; 3.48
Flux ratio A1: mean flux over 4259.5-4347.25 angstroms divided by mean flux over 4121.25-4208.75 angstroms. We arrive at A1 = 0.93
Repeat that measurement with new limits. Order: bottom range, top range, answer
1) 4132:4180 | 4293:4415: 0.94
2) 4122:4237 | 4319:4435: 0.95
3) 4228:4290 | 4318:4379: 0.93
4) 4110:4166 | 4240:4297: 0.98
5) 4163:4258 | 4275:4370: 0.94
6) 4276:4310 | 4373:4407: 1.02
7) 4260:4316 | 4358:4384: 1.00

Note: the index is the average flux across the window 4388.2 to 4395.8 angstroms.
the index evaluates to 3.45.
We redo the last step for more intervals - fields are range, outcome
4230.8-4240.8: 3.46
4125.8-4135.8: 3.55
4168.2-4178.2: 3.59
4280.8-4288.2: 3.45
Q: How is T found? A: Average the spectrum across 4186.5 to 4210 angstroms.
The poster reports 3.53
